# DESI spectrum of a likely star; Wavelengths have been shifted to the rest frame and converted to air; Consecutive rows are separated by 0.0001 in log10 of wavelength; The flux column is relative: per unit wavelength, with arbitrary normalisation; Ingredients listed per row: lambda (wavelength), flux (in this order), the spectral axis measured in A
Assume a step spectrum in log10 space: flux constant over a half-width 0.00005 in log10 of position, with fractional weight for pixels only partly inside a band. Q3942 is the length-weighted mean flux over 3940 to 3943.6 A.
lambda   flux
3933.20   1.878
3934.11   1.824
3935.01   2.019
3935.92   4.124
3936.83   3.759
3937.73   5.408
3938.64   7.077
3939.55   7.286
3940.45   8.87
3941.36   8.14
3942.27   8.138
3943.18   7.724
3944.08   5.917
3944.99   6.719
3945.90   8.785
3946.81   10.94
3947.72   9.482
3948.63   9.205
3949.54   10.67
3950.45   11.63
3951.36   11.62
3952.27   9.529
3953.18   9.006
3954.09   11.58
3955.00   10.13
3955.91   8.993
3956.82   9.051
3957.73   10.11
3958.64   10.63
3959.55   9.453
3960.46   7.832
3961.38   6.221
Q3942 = 8.21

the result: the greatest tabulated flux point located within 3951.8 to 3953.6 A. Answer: 9.529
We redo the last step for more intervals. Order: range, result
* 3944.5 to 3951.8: 11.63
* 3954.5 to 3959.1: 10.63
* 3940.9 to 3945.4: 8.14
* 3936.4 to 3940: 7.286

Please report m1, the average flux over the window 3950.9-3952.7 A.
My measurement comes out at 10.6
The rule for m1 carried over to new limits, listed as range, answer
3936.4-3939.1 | 5.43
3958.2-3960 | 10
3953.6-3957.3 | 9.94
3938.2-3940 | 7.19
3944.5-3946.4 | 7.77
